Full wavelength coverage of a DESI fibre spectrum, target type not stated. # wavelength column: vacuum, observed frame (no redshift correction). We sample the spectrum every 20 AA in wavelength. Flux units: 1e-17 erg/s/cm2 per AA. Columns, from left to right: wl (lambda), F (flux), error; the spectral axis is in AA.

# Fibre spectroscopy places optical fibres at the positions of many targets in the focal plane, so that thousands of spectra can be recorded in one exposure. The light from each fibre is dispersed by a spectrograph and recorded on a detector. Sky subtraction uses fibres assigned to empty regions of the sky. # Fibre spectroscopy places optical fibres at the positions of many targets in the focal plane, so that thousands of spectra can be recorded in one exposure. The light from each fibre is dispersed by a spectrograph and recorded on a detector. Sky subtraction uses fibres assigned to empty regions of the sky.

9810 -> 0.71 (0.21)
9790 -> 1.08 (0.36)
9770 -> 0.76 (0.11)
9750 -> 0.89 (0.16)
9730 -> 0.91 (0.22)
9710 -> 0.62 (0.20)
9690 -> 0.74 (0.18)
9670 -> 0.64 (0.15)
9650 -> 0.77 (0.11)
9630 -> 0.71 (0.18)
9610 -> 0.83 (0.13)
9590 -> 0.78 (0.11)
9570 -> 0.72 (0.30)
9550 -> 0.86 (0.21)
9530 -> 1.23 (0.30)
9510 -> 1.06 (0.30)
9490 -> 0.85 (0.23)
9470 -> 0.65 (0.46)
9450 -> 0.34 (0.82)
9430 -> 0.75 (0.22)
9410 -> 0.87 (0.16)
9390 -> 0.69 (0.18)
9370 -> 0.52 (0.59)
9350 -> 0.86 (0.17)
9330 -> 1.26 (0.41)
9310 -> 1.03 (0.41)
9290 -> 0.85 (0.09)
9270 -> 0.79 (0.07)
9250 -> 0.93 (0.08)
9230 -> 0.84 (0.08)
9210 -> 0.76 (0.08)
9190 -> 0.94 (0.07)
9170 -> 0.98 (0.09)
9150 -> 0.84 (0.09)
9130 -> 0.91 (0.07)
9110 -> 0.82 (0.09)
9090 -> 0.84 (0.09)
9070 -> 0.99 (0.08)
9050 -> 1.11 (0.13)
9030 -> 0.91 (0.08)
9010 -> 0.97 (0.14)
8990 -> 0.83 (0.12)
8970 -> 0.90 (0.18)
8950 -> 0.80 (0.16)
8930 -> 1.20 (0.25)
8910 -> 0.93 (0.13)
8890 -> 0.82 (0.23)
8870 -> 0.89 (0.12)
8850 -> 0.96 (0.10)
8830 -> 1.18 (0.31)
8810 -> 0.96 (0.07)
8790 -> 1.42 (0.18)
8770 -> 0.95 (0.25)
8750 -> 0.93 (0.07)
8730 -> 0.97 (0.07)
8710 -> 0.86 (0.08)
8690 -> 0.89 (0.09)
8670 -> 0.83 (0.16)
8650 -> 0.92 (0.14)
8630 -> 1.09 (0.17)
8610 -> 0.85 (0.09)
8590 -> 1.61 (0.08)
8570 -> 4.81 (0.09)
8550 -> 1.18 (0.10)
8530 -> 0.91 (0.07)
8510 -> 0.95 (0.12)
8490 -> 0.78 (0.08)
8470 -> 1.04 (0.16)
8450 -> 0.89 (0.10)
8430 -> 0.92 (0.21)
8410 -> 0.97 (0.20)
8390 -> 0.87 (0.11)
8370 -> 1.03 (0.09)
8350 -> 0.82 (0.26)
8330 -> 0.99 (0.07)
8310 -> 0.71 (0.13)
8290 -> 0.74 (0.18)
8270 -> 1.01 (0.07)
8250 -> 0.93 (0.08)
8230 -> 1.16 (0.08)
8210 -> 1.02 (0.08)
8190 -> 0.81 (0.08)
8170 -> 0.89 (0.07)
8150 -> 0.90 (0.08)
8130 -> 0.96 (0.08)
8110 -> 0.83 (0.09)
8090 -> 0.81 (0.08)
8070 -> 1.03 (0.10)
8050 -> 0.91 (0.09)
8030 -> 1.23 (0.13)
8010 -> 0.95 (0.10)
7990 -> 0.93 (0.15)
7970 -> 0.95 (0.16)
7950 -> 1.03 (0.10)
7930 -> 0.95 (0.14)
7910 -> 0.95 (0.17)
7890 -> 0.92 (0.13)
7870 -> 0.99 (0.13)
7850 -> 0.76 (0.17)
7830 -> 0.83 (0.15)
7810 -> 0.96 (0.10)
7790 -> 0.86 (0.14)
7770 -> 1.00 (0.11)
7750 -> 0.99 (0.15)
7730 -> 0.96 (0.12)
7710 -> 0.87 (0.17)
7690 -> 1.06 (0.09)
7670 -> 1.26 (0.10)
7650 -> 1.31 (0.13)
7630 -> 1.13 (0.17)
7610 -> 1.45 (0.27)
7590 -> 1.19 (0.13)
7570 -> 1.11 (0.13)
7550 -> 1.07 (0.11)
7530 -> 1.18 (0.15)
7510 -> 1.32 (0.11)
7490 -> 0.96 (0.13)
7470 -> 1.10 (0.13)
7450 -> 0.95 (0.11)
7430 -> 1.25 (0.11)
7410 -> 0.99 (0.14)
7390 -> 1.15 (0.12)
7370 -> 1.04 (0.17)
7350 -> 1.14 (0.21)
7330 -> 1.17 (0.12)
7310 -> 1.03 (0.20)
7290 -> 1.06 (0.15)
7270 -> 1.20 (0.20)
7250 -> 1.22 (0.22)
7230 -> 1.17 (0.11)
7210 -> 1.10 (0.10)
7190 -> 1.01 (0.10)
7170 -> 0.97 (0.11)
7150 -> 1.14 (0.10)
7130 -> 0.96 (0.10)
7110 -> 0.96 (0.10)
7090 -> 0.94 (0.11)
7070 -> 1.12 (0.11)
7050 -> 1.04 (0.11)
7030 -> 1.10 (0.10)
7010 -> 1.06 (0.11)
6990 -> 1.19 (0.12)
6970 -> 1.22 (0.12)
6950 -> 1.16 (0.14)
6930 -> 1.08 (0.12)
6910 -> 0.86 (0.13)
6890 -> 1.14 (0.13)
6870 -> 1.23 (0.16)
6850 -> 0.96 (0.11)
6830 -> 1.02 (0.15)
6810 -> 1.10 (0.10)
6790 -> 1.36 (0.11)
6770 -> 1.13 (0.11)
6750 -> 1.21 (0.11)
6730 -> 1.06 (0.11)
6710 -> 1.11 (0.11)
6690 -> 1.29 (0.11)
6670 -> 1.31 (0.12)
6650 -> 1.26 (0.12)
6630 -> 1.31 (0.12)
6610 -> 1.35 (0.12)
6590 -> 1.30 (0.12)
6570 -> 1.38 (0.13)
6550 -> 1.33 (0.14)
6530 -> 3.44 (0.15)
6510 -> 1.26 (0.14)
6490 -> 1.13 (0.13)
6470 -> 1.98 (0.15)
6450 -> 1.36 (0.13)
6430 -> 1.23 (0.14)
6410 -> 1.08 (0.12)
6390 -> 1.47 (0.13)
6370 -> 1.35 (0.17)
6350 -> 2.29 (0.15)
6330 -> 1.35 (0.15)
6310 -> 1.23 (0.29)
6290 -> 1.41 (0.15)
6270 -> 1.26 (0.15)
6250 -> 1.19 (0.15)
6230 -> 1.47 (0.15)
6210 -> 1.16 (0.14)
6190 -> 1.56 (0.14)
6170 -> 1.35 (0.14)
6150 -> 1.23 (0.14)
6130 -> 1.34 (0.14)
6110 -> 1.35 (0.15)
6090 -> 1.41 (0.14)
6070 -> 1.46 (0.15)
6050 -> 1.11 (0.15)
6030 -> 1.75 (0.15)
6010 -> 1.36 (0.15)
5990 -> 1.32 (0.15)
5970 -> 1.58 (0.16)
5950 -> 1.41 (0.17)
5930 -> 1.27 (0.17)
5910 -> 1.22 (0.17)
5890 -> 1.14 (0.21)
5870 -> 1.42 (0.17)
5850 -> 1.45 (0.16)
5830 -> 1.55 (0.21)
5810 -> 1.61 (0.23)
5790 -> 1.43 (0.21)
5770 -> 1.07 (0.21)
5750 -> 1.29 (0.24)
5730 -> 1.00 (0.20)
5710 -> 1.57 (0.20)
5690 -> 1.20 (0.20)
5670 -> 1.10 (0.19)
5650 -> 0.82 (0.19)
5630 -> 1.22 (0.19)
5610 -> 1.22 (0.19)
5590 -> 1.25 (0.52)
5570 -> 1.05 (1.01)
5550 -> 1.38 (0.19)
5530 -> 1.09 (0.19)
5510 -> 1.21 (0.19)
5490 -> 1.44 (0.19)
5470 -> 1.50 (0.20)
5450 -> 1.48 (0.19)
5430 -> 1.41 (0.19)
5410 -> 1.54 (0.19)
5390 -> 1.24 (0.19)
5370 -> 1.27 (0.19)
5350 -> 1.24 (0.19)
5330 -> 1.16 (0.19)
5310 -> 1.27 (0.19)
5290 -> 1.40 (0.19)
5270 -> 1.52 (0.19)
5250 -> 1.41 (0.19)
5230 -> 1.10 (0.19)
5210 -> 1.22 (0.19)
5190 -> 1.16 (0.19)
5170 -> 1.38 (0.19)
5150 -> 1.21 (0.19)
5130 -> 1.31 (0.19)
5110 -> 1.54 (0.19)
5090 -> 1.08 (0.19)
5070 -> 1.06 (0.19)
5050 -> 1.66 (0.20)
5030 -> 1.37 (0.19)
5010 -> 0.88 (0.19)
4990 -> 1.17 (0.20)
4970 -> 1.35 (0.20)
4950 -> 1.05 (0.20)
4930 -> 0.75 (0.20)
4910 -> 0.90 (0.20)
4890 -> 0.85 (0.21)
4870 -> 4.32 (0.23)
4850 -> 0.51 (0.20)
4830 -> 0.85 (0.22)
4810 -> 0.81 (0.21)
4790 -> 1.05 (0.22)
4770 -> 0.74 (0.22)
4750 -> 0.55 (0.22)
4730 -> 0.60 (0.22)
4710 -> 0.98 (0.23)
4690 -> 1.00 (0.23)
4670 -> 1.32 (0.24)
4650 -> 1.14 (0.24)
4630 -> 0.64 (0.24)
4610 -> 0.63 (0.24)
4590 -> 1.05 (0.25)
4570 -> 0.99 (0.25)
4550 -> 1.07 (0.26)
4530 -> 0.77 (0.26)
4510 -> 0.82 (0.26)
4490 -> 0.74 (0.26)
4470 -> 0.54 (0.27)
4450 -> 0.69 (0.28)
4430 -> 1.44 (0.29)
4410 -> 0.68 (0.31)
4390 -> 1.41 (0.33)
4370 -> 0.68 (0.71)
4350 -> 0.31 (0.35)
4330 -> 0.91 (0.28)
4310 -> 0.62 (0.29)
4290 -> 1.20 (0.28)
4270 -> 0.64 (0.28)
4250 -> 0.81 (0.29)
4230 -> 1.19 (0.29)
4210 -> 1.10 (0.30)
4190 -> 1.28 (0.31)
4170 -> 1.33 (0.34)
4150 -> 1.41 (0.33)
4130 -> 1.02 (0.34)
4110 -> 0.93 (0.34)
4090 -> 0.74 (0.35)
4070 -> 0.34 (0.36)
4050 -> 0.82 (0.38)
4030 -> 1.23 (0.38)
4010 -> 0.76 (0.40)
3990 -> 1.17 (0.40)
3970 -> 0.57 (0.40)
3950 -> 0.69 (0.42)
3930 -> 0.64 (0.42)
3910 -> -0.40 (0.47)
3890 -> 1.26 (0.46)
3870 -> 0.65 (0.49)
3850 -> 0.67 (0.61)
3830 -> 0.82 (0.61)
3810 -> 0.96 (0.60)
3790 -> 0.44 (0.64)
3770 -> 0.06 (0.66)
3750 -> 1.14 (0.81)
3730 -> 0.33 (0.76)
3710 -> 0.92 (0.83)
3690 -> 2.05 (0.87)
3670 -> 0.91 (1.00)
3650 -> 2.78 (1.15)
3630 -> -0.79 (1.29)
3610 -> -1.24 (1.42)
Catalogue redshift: 0.305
